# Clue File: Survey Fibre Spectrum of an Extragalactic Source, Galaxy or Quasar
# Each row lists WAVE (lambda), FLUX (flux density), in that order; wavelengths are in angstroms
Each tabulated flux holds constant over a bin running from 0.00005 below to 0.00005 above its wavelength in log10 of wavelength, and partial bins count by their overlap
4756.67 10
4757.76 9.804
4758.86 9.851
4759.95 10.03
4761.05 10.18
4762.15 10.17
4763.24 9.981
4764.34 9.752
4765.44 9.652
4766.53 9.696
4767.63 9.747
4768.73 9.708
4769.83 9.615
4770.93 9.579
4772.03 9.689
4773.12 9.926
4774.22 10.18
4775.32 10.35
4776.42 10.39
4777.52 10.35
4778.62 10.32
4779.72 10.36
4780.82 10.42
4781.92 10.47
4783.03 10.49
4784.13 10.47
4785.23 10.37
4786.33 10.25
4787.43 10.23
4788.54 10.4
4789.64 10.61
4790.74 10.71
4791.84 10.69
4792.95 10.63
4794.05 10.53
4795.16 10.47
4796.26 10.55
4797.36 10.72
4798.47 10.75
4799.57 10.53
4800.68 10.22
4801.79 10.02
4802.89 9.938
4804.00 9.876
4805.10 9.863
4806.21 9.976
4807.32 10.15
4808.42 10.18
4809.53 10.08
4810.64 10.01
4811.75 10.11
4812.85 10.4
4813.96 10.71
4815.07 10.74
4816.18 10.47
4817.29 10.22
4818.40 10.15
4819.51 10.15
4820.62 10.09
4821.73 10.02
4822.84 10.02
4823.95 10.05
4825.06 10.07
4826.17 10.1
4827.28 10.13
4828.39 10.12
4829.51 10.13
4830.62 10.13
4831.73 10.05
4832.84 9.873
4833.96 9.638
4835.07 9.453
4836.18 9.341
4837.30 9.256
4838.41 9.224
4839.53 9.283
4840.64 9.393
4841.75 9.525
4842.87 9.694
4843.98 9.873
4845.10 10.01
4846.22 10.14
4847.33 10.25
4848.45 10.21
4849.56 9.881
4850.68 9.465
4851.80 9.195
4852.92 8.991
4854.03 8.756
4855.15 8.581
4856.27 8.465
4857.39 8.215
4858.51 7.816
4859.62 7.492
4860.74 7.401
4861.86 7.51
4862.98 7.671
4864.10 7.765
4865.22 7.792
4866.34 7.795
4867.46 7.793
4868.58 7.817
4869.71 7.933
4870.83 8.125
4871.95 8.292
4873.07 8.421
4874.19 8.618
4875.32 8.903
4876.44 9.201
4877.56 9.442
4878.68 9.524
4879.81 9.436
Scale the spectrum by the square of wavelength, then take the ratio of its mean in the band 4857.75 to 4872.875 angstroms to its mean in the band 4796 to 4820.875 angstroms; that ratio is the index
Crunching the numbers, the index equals 0.8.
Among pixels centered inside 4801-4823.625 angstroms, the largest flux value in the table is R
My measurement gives 10.74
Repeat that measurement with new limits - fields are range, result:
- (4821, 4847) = 10.14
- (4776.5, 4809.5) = 10.75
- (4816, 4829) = 10.47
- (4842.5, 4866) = 10.25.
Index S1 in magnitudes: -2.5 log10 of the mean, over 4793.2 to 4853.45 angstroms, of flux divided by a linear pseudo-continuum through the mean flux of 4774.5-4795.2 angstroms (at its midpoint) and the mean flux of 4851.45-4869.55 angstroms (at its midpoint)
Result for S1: -0.09 mag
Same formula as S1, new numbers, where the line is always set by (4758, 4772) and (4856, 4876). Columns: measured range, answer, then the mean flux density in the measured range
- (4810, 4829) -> -0.16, 10.2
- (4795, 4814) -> -0.13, 10.2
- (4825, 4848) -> -0.15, 9.79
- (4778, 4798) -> -0.12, 10.5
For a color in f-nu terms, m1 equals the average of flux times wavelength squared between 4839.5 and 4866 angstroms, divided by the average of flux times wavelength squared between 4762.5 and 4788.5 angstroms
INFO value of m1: 0.91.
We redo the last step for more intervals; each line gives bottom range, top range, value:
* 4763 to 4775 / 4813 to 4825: 1.07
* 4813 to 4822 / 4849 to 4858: 0.88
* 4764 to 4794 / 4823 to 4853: 0.98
